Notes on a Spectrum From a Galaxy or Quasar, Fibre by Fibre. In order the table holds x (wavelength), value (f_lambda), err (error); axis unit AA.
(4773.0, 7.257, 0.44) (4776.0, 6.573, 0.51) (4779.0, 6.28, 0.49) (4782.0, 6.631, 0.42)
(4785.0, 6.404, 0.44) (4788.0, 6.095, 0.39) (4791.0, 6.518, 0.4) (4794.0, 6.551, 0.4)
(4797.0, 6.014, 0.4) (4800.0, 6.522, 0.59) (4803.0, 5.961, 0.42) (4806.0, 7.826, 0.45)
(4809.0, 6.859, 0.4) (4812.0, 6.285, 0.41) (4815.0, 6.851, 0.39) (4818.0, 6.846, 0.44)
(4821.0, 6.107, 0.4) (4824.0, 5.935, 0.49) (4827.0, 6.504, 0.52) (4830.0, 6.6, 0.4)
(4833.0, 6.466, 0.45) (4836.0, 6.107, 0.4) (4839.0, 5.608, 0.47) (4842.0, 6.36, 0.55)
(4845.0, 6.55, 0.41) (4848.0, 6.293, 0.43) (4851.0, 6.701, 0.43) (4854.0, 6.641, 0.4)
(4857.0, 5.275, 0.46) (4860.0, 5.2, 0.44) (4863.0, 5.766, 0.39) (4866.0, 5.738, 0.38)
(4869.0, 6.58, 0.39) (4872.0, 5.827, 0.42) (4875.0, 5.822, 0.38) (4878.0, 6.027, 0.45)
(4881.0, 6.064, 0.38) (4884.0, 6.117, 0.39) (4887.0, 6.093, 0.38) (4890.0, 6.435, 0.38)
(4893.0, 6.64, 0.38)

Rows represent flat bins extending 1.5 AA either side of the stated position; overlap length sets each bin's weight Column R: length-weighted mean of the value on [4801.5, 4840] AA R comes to 6.47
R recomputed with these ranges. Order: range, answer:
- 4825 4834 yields 6.49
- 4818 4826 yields 6.21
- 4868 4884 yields 6.05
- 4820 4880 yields 6.1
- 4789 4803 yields 6.34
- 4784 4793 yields 6.35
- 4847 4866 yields 5.95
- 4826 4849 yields 6.31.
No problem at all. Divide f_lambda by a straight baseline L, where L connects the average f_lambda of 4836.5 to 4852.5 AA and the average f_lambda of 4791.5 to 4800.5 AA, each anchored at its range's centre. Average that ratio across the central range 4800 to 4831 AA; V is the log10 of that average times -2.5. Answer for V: -0.041 mag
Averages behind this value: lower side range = 6.36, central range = 6.57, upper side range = 6.29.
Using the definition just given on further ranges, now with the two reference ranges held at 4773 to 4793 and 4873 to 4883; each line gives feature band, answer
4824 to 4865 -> 0.00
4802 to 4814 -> -0.07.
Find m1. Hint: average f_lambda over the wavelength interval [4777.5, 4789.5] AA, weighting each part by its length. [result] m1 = 6.35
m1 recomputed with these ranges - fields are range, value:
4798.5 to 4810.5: 6.79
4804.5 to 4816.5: 6.96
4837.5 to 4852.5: 6.3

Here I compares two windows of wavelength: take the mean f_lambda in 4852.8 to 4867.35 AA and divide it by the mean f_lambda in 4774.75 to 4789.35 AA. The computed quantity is 0.9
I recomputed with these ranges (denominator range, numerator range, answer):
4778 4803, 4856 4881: 0.91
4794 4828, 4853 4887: 0.91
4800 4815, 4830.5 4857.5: 0.93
